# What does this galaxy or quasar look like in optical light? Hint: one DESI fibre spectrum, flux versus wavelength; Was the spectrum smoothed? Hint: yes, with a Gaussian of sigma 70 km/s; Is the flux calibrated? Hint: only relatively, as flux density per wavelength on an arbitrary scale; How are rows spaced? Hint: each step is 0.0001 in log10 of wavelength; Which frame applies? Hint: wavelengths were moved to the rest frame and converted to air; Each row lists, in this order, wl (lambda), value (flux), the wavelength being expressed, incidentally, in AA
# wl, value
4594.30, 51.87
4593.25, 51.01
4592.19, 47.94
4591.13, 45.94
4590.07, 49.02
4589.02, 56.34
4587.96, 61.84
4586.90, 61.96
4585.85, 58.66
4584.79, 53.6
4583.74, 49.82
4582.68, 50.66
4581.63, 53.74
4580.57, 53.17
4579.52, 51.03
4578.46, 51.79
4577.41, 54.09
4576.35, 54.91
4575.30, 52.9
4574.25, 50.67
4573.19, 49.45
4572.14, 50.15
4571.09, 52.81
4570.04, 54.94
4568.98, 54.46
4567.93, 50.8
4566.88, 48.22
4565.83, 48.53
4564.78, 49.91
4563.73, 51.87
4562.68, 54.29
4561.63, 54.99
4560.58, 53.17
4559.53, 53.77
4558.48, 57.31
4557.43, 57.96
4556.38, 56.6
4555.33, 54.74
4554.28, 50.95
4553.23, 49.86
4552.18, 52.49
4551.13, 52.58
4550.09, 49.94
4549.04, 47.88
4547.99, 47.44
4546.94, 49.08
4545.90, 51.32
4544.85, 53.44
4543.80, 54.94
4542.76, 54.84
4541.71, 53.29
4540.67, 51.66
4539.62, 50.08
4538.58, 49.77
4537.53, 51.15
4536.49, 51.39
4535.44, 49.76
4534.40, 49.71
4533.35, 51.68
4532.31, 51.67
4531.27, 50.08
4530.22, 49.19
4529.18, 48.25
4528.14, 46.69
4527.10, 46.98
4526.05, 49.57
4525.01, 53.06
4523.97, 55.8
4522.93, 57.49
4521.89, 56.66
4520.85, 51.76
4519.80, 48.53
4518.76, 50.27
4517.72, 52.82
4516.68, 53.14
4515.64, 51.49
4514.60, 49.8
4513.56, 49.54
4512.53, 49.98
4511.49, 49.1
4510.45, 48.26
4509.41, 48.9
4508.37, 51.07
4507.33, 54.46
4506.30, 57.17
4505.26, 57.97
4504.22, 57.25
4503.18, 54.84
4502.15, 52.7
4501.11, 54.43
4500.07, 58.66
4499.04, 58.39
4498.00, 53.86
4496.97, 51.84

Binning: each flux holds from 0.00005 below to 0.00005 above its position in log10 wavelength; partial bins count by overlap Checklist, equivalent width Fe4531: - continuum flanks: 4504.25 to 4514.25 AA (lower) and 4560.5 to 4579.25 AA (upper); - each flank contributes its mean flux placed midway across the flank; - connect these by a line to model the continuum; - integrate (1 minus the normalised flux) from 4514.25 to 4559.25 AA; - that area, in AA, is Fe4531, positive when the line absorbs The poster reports 0.3 AA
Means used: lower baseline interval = 52.1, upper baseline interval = 52.1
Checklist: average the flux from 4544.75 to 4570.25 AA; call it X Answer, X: 52.2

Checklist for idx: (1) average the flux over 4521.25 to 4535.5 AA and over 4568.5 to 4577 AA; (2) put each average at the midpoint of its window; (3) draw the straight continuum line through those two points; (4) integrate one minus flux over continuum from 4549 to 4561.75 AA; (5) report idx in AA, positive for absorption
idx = -0.3 AA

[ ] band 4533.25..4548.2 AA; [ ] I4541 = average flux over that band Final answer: 51.4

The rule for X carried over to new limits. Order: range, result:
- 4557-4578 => 52.7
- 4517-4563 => 51.9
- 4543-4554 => 51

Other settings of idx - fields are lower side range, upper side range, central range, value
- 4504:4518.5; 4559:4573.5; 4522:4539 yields 0.38 AA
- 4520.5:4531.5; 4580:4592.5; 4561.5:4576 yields 0.37 AA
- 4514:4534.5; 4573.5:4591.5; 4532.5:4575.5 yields 0.37 AA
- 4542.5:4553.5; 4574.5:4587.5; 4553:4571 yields -0.28 AA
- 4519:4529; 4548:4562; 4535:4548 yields 0.21 AA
